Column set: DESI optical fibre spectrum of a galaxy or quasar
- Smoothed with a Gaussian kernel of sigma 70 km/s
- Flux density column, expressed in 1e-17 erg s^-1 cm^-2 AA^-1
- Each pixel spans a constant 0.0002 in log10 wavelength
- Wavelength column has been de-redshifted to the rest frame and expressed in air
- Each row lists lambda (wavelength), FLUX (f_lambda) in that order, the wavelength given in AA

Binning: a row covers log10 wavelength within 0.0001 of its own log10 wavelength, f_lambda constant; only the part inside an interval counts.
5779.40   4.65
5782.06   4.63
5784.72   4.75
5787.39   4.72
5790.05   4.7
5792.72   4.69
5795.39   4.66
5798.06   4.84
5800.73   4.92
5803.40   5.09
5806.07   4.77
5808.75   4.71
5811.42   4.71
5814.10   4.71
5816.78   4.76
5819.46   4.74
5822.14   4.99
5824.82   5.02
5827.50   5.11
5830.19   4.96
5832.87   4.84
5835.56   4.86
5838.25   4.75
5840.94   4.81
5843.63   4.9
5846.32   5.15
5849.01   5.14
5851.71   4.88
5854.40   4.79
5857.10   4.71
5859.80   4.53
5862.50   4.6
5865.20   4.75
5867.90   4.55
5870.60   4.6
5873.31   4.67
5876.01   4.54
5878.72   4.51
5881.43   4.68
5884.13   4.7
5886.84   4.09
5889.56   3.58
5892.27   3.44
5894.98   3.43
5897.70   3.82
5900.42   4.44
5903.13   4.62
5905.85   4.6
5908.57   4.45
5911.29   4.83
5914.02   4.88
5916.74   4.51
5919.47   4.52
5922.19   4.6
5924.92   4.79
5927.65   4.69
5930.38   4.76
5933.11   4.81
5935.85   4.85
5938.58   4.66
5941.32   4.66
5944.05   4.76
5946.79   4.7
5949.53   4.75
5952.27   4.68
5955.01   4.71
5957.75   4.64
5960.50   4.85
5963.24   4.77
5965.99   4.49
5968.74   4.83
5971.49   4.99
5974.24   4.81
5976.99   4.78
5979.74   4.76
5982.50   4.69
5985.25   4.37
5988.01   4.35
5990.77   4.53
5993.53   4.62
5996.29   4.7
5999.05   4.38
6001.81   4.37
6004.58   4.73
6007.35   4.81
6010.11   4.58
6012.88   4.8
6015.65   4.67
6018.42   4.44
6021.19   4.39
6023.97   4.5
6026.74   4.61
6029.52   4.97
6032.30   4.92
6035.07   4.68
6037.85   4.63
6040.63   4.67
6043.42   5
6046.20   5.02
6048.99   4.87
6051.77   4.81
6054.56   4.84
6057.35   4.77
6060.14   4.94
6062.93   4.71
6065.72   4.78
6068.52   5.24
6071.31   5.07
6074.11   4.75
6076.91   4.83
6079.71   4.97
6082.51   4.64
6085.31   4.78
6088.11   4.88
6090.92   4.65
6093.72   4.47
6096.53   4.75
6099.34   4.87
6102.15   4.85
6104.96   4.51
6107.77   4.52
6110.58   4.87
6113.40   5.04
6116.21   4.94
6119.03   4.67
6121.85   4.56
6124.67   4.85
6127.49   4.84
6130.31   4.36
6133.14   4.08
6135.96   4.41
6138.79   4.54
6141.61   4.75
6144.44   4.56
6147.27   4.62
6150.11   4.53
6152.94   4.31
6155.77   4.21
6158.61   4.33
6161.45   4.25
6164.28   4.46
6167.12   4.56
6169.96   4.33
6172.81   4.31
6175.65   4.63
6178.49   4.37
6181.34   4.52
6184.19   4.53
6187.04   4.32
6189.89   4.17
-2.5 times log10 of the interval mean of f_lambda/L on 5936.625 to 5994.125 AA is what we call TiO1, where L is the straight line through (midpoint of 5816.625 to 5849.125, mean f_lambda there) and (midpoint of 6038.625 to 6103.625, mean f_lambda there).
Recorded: 0.04 mag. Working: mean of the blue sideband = 4.92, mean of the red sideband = 4.83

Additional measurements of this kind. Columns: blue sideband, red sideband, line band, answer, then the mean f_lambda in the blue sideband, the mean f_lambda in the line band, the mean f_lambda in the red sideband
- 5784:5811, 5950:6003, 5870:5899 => 0.133 mag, 4.78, 4.18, 4.65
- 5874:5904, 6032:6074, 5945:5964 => -0.067 mag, 4.17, 4.73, 4.86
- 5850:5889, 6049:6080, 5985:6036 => 0.045 mag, 4.6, 4.61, 4.88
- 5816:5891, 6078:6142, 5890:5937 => 0.061 mag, 4.72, 4.45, 4.69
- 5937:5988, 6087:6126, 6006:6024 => 0.027 mag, 4.71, 4.61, 4.74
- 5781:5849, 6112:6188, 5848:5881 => 0.025 mag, 4.84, 4.68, 4.51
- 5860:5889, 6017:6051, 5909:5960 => -0.023 mag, 4.54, 4.71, 4.73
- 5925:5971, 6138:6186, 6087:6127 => -0.051 mag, 4.73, 4.75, 4.46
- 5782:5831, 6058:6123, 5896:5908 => 0.110 mag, 4.82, 4.35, 4.8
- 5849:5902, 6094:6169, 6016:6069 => -0.058 mag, 4.4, 4.77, 4.58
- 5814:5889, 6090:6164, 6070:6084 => -0.053 mag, 4.75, 4.85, 4.59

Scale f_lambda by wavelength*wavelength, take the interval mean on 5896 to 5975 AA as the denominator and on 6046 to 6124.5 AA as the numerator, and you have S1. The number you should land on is 1.1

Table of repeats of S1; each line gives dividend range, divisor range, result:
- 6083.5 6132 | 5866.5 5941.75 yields 1.13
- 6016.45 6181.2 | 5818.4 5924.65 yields 1.09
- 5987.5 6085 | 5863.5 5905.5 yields 1.16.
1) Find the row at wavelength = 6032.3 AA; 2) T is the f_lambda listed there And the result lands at 4.92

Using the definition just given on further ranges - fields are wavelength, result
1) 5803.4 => 5.09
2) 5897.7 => 3.82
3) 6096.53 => 4.75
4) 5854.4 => 4.79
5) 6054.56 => 4.84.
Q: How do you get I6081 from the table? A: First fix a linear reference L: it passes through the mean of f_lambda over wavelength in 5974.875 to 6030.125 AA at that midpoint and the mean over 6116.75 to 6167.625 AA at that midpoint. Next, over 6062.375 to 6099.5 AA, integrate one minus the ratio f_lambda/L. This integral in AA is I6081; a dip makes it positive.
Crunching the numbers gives -2.2 AA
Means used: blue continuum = 4.6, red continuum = 4.5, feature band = 4.81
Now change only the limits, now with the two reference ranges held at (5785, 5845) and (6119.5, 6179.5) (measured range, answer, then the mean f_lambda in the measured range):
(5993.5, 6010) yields 0.1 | 4.6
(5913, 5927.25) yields 0.2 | 4.66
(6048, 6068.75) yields -1.3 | 4.85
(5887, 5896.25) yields 2.3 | 3.56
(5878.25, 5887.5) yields 0.5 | 4.53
